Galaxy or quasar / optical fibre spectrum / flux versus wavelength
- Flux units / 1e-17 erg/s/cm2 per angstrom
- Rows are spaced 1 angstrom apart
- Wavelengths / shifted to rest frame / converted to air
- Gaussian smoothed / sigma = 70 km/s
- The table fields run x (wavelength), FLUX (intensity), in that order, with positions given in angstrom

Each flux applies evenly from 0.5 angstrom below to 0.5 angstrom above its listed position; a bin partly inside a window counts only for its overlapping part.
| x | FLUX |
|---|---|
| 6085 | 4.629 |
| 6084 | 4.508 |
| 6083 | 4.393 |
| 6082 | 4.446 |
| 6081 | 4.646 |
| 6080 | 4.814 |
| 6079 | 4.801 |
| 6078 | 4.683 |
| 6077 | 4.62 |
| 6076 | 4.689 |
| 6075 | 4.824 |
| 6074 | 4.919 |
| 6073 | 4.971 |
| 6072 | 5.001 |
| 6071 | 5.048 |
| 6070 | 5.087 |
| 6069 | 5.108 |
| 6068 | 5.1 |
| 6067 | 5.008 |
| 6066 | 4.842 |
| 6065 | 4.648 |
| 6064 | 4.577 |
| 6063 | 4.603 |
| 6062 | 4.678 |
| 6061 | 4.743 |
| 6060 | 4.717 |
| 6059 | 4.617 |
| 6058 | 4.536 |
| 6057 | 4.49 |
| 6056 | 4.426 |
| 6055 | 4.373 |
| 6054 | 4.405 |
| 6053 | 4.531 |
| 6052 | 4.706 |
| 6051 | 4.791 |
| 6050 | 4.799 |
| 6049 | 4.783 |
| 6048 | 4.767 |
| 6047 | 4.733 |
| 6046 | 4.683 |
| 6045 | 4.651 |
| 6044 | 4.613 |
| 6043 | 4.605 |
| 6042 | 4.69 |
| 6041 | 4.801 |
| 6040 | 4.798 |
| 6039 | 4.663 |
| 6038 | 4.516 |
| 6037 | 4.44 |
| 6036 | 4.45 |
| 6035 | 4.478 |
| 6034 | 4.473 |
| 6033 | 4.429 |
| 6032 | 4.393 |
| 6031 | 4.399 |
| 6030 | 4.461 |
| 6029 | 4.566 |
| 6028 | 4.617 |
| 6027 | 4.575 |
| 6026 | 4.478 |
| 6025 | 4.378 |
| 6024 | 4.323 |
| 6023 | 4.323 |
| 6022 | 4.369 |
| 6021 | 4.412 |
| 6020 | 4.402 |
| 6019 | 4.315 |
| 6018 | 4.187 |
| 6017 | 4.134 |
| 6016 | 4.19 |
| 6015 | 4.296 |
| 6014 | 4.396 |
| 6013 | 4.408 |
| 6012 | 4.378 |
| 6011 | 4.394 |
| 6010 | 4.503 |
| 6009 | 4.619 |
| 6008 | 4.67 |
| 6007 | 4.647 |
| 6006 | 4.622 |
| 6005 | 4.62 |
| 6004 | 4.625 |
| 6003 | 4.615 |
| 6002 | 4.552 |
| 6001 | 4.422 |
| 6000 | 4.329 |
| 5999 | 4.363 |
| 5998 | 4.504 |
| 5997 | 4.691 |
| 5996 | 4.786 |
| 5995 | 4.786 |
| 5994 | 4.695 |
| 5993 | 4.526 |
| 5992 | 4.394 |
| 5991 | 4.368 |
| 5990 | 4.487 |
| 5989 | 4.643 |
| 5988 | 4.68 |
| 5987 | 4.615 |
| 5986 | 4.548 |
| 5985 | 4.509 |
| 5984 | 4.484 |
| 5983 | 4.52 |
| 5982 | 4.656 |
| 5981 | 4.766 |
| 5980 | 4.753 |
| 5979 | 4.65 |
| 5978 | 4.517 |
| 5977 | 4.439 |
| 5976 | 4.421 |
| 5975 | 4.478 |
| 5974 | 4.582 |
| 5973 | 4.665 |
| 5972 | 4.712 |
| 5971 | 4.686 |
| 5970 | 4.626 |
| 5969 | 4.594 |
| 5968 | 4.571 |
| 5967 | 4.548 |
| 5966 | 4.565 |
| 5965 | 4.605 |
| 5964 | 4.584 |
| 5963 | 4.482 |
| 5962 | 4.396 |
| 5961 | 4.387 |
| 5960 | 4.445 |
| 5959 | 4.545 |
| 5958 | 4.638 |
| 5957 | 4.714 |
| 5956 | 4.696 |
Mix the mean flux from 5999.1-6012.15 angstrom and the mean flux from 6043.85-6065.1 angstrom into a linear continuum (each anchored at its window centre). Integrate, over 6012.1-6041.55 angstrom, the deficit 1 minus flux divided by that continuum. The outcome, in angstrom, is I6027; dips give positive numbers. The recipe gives 0.9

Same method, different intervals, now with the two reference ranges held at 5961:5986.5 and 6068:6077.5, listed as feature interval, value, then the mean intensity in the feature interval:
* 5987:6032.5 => 2.1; 4.48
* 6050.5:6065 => 0.9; 4.59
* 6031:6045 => 0.7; 4.56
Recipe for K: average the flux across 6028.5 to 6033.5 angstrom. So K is 4.45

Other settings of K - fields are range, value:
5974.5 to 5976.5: 4.45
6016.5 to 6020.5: 4.26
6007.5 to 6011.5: 4.55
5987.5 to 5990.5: 4.6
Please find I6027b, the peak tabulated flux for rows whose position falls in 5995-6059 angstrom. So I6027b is 4.801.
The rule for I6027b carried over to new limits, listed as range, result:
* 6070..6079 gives 5.087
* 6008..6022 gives 4.67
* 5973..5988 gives 4.766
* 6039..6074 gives 5.108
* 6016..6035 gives 4.617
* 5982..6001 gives 4.786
